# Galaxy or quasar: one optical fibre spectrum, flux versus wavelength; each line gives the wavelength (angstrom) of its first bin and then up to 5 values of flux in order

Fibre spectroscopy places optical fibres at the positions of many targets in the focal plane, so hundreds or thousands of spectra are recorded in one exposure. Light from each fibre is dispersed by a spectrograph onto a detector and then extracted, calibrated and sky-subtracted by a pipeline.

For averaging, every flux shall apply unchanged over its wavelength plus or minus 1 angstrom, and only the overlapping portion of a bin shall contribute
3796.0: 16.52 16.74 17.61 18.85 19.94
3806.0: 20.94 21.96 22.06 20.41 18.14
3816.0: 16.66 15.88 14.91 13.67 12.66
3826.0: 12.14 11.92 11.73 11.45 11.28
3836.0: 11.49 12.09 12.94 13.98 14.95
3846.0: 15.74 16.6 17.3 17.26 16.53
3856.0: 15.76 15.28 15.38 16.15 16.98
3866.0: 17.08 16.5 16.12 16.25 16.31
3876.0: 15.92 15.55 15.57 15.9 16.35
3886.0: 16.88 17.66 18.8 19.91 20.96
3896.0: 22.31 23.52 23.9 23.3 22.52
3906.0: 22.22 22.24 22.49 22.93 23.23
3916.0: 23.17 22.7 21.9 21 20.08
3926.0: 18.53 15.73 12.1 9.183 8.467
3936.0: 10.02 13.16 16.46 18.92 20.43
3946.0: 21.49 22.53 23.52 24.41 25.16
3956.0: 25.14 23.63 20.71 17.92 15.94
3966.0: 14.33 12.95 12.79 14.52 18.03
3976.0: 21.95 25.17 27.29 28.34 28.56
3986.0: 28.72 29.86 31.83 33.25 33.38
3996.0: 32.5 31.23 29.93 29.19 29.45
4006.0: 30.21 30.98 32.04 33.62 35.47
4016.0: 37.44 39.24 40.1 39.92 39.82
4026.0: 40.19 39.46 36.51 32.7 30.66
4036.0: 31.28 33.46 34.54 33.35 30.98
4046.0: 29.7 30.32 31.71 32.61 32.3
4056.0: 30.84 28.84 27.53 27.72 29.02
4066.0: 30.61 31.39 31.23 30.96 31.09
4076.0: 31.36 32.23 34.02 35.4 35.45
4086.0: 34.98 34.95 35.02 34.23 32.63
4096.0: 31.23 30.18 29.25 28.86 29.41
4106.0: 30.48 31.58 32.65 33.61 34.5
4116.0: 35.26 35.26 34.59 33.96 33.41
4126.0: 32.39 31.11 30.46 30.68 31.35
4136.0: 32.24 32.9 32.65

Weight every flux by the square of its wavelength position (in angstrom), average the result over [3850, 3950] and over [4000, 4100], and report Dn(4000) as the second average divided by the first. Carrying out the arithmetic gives 1.94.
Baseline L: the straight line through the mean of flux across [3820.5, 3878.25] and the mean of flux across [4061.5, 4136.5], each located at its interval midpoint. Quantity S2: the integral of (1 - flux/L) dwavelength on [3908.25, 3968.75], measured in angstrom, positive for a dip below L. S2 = 5.40 angstrom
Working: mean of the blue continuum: 14.7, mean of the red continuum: 32.3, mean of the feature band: 19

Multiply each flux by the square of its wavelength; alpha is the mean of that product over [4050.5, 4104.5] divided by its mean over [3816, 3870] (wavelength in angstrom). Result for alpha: 2.44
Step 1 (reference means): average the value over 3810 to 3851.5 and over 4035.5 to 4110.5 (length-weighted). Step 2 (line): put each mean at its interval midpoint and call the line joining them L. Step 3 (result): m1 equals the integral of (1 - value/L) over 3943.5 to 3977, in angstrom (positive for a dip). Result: 5.5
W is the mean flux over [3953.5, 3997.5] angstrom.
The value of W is 23.8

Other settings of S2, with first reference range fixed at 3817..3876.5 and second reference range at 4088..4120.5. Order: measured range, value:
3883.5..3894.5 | -0.5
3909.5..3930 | -1.0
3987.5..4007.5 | -4.8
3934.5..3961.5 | 2.0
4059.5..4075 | 0.0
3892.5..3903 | -2.5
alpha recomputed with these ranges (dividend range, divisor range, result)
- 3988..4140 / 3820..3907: 2.20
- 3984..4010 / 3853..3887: 2.04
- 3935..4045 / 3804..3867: 1.92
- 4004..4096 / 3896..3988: 1.72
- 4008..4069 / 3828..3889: 2.40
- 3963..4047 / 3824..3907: 1.95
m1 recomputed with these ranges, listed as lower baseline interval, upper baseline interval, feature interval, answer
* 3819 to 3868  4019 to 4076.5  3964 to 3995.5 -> 3.5 angstrom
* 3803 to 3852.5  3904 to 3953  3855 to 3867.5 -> 0.4 angstrom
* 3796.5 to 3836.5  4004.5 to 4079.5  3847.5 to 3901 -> 7.7 angstrom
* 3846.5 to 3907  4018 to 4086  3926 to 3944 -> 7.3 angstrom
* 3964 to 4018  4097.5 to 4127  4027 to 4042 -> -2.5 angstrom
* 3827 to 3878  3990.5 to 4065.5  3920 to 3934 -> 4.0 angstrom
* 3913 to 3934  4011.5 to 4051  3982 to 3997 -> -1.3 angstrom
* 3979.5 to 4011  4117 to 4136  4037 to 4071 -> 0.5 angstrom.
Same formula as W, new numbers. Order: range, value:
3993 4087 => 32.9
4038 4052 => 31.9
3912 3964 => 19.2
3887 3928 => 21.5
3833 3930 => 18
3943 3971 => 20.1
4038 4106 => 31.6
